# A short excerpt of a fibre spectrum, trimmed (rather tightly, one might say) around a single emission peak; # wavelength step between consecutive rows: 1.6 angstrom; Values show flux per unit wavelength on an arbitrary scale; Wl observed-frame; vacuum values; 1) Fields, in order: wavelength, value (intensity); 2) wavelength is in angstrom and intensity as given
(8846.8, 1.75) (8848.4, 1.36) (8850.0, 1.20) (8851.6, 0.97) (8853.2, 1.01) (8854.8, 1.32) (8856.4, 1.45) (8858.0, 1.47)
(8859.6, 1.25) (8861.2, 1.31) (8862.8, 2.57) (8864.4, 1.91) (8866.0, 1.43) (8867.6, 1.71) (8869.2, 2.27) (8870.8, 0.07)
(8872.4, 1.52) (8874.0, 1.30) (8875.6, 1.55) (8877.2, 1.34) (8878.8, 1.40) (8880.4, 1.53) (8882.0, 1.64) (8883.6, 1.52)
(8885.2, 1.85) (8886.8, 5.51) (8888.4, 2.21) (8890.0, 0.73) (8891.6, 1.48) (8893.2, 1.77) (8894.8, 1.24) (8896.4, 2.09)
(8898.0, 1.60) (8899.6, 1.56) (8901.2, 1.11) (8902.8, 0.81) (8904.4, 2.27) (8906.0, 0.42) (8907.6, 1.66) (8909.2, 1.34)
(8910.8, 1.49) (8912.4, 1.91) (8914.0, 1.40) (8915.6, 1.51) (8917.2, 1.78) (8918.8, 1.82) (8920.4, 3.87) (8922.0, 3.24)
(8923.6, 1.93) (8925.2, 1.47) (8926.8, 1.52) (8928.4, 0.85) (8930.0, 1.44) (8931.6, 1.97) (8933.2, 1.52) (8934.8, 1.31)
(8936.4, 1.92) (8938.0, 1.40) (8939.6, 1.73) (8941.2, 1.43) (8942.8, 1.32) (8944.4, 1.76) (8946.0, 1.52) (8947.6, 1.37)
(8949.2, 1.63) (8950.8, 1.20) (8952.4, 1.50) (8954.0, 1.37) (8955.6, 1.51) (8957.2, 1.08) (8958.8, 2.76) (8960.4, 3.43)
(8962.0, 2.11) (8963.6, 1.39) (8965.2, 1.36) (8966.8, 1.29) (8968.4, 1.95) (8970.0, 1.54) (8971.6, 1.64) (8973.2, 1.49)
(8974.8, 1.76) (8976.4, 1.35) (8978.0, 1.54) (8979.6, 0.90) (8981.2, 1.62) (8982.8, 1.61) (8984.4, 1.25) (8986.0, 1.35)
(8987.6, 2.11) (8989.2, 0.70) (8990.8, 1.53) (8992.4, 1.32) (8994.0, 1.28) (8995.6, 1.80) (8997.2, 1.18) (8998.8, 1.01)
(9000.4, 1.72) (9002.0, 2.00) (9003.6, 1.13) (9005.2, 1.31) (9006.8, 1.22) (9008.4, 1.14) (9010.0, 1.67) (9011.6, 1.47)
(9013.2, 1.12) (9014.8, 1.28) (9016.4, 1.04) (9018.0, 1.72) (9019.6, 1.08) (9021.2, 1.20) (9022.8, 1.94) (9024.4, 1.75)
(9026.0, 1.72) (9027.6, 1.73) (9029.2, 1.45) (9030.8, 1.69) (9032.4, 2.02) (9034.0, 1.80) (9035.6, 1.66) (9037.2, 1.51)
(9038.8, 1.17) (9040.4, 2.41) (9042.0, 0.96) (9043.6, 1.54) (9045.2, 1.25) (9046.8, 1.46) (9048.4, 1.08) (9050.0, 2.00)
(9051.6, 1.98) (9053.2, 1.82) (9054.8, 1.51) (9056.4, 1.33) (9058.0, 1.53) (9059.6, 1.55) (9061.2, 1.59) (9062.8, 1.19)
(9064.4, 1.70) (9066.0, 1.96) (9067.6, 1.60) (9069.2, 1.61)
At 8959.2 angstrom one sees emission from [O III]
